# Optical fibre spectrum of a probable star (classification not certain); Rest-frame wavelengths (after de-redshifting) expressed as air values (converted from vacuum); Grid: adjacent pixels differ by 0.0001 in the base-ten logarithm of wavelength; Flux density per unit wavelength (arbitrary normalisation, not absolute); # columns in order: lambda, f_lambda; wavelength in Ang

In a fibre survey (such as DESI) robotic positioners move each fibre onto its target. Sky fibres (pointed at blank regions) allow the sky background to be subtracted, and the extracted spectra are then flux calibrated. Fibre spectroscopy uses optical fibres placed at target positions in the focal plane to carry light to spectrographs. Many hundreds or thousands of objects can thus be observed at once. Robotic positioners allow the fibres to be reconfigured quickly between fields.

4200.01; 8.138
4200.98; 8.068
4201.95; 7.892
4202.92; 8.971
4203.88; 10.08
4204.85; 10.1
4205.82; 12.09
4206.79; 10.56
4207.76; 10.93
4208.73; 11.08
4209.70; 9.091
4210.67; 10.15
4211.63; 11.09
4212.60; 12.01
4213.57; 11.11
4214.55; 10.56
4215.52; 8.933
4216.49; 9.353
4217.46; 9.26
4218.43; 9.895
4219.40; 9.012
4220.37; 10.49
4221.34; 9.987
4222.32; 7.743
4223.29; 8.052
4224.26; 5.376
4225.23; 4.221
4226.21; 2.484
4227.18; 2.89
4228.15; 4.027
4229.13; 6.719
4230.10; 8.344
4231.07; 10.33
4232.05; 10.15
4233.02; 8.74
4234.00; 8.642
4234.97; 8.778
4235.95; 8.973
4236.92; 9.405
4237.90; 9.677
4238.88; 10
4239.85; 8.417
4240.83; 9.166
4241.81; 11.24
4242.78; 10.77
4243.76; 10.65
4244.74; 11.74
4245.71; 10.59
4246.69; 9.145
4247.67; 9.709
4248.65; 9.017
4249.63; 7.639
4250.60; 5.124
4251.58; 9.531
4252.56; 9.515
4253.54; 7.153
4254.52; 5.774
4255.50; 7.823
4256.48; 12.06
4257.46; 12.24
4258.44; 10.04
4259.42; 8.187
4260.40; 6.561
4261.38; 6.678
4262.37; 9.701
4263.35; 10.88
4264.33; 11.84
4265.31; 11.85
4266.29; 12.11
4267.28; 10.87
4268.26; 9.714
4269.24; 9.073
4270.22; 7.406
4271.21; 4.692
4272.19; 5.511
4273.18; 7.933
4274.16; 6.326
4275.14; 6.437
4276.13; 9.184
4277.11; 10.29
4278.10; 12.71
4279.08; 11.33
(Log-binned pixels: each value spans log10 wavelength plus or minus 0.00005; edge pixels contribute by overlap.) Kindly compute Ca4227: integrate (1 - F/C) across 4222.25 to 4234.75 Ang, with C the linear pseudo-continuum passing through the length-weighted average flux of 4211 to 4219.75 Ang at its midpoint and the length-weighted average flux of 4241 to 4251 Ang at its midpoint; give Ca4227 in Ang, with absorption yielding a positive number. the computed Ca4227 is 4.0 Ang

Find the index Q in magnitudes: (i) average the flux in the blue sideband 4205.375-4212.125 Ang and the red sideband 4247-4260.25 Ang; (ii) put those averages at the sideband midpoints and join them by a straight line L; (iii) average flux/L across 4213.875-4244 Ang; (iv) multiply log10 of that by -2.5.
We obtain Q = 0.157 mag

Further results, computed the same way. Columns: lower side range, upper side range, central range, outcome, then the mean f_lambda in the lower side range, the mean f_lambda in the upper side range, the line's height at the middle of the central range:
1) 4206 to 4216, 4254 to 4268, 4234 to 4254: 0.08 mag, 10.6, 9.75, 10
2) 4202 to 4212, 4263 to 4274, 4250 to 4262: 0.12 mag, 10.3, 9.15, 9.39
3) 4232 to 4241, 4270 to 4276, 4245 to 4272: -0.20 mag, 9.15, 6.5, 7.55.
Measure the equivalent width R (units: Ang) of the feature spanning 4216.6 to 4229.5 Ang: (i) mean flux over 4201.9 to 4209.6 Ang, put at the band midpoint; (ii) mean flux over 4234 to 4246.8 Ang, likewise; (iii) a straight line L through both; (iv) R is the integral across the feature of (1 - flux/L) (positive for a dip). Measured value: 3.9 Ang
